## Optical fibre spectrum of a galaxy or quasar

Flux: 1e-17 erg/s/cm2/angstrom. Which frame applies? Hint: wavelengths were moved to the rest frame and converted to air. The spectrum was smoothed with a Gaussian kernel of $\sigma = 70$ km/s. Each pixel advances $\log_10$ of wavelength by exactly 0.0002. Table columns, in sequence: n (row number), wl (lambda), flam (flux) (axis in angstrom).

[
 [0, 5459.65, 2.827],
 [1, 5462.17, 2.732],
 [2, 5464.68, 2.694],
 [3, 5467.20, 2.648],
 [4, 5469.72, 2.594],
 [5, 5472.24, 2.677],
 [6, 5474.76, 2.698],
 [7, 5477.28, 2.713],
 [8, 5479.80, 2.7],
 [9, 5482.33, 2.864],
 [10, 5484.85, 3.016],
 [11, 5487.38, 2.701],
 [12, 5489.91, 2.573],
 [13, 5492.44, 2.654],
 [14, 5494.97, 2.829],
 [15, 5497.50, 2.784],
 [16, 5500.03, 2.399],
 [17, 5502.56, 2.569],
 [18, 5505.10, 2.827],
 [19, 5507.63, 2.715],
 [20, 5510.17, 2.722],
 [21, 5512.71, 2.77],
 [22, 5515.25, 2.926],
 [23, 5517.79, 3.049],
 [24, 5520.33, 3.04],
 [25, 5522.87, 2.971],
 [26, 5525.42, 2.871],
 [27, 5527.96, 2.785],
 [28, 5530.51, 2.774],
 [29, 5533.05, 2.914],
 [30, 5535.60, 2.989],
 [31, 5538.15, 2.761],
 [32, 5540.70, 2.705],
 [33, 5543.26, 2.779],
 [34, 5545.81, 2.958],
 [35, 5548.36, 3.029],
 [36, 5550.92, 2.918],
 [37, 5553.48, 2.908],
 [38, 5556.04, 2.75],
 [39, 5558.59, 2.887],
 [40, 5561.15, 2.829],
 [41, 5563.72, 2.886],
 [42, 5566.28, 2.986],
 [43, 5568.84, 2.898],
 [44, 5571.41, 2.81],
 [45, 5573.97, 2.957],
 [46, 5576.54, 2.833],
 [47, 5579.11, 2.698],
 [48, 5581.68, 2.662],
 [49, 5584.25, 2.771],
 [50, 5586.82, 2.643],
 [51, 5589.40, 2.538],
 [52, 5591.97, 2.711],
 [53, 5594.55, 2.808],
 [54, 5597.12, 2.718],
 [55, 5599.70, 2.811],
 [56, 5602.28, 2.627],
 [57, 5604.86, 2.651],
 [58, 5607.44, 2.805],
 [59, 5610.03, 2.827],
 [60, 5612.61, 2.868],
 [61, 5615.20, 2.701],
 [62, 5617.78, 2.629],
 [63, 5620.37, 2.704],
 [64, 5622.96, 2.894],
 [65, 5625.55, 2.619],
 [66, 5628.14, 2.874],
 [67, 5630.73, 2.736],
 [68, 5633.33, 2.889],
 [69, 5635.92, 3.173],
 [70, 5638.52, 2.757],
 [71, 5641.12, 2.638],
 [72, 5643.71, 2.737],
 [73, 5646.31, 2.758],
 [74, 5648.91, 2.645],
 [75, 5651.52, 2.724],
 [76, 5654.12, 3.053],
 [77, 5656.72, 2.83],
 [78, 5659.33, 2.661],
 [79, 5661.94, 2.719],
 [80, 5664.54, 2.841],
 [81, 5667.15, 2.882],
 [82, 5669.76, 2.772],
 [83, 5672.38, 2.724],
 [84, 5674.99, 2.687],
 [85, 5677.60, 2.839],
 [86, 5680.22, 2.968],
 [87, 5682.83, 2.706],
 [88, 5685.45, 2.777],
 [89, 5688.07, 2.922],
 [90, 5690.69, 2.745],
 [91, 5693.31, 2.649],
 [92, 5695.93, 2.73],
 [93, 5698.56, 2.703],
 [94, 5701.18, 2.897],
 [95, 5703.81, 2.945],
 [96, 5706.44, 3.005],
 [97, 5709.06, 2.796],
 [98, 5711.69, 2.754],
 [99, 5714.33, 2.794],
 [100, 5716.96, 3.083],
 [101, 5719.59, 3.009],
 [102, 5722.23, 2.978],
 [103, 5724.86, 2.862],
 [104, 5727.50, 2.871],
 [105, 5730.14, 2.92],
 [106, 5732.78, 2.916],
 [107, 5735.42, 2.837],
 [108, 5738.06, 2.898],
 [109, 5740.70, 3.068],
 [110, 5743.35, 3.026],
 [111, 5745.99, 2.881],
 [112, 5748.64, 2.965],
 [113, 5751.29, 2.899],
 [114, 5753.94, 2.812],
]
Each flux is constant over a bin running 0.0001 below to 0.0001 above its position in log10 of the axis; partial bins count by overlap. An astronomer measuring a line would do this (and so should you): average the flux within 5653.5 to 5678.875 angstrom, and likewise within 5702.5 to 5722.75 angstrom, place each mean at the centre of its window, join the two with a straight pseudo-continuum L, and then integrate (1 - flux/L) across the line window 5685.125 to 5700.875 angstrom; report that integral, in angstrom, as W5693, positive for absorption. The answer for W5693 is 0.6 angstrom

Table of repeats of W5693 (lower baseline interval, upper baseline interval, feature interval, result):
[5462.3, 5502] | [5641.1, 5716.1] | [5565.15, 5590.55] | -0.3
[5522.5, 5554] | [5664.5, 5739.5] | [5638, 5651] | 0.7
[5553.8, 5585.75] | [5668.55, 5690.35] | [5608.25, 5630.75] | 0.4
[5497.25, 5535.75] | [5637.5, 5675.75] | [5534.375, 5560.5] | -0.6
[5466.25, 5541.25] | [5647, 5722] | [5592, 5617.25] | 0.4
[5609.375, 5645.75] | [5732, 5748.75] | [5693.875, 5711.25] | 0.3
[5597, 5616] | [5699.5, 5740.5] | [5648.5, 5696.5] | 1.0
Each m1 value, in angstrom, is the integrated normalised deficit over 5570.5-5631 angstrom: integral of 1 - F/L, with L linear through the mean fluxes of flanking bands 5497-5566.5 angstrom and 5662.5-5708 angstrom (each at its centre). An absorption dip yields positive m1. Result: 1.7 angstrom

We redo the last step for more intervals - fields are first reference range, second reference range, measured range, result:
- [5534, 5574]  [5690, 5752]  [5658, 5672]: 0.54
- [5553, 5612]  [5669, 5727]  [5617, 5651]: 0.38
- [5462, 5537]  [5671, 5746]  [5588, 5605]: 0.71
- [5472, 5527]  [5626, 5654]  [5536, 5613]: -0.37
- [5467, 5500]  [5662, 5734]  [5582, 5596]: 0.43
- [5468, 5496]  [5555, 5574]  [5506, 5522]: -0.51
